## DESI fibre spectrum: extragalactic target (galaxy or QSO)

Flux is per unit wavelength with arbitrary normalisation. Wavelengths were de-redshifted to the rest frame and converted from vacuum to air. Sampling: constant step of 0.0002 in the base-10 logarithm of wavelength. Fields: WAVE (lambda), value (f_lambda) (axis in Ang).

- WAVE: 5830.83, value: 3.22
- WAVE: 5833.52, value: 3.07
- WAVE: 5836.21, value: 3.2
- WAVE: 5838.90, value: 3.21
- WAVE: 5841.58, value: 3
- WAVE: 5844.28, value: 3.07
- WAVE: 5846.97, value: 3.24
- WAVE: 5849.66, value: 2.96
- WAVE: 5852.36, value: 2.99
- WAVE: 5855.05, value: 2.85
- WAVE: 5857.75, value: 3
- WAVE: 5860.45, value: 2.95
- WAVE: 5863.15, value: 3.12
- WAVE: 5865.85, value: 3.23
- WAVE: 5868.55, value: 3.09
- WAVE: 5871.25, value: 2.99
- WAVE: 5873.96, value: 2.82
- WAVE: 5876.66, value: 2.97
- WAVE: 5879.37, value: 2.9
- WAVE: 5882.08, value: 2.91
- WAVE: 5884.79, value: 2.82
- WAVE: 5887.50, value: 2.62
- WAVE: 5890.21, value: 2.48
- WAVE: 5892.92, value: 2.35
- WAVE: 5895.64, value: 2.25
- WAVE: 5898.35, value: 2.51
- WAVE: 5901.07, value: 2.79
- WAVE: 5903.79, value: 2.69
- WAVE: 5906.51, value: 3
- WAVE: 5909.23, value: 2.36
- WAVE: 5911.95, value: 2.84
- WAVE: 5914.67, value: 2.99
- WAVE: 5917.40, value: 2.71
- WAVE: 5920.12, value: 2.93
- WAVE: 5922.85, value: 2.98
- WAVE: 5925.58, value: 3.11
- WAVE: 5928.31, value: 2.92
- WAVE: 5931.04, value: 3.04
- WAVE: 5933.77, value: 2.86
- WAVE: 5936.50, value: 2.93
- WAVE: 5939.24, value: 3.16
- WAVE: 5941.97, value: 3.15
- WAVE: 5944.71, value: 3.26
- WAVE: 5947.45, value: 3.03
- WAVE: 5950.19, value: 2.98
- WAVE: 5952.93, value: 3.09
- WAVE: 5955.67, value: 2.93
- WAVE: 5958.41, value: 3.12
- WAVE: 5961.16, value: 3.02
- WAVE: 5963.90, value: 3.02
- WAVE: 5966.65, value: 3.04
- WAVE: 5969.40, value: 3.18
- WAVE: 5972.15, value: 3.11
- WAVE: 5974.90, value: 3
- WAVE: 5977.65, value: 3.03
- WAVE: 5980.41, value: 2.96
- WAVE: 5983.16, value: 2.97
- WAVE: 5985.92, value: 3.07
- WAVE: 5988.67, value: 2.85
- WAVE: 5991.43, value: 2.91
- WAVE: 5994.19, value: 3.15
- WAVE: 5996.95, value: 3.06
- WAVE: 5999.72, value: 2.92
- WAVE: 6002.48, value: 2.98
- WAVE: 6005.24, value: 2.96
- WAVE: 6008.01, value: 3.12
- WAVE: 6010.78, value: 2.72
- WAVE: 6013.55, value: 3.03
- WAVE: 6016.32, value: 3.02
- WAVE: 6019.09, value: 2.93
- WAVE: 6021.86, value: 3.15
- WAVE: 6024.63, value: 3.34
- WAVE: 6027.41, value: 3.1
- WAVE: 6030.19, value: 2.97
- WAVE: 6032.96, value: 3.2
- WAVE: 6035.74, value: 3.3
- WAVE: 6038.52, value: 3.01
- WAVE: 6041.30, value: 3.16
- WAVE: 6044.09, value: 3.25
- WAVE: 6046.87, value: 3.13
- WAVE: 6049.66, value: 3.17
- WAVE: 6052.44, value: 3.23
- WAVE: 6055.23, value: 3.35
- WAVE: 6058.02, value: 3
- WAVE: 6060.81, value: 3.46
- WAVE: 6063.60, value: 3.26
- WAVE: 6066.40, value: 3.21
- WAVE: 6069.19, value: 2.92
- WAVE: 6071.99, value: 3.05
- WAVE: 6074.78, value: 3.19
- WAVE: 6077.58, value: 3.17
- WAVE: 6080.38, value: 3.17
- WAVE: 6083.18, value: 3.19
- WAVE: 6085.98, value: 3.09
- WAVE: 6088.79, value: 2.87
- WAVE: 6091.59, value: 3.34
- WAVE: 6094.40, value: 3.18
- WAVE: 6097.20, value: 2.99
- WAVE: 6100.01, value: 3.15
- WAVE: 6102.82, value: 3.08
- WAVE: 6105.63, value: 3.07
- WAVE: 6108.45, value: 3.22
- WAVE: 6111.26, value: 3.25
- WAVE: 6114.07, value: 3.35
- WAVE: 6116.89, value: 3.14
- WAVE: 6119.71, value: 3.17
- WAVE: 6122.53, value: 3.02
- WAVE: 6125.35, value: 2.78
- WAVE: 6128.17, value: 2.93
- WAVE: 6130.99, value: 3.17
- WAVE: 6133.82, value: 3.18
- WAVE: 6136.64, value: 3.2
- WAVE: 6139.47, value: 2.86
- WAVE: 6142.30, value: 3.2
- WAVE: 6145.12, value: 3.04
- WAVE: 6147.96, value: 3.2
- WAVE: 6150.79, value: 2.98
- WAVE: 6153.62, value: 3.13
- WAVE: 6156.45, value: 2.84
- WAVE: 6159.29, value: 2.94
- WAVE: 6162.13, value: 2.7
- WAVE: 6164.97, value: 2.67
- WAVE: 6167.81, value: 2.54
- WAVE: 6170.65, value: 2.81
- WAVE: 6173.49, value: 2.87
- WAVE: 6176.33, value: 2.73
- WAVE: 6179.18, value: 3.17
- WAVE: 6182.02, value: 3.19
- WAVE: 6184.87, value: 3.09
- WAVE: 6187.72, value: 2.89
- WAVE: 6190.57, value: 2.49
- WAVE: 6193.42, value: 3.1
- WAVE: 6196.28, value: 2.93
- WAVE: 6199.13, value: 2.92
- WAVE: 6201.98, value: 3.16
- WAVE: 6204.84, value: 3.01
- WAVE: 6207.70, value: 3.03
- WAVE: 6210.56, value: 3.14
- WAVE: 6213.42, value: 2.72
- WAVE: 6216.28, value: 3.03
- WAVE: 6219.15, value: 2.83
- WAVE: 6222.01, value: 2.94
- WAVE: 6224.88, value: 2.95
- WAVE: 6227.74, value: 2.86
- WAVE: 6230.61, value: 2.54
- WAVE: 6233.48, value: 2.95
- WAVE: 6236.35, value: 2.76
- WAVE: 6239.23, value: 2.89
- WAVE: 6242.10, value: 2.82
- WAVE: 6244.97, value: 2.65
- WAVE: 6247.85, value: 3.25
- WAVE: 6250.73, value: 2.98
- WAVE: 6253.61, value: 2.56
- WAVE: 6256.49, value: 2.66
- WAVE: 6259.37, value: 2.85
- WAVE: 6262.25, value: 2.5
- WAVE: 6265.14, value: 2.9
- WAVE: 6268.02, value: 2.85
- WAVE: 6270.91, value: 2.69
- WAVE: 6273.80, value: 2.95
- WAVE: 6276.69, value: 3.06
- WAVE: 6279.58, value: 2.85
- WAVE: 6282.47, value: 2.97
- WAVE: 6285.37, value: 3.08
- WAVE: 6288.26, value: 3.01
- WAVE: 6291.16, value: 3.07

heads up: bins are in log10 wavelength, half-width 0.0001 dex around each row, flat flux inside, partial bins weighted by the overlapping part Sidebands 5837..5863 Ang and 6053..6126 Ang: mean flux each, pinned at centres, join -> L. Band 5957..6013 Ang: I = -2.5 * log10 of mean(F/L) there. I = 0.03 mag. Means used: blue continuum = 3.04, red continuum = 3.15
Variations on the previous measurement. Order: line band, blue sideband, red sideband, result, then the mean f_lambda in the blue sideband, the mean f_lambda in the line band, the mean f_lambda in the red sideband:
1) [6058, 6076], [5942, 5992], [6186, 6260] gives -0.068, 3.04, 3.17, 2.88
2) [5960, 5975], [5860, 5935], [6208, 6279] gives -0.087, 2.83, 3.07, 2.85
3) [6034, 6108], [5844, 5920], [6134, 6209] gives -0.086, 2.84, 3.15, 2.95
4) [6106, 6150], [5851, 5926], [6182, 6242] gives -0.079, 2.83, 3.11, 2.92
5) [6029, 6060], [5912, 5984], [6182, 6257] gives -0.068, 3.02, 3.17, 2.9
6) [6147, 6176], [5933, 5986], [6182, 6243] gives 0.031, 3.05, 2.86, 2.91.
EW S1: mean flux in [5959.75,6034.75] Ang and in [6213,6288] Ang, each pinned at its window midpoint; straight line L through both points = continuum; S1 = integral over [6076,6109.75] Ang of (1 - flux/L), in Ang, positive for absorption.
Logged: -1.8 Ang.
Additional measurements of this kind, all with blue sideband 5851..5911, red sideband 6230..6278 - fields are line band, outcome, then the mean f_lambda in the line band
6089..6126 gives -4.2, 3.13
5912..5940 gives -1.5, 2.95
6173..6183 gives -0.6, 2.99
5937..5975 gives -3.7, 3.08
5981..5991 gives -0.5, 2.96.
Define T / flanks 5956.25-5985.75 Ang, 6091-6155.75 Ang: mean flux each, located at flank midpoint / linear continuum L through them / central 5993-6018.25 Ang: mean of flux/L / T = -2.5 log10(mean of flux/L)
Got 0.02 mag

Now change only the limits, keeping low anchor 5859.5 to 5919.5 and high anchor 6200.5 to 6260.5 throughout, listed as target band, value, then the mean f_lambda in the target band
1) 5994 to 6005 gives -0.07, 3.01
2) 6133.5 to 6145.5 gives -0.09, 3.1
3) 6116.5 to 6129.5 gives -0.05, 3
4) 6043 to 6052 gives -0.13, 3.19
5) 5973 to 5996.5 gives -0.07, 3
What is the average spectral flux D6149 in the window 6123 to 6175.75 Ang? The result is 2.94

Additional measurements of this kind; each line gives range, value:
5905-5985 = 2.99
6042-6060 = 3.2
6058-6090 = 3.14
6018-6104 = 3.15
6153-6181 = 2.84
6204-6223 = 2.96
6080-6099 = 3.12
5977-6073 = 3.08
